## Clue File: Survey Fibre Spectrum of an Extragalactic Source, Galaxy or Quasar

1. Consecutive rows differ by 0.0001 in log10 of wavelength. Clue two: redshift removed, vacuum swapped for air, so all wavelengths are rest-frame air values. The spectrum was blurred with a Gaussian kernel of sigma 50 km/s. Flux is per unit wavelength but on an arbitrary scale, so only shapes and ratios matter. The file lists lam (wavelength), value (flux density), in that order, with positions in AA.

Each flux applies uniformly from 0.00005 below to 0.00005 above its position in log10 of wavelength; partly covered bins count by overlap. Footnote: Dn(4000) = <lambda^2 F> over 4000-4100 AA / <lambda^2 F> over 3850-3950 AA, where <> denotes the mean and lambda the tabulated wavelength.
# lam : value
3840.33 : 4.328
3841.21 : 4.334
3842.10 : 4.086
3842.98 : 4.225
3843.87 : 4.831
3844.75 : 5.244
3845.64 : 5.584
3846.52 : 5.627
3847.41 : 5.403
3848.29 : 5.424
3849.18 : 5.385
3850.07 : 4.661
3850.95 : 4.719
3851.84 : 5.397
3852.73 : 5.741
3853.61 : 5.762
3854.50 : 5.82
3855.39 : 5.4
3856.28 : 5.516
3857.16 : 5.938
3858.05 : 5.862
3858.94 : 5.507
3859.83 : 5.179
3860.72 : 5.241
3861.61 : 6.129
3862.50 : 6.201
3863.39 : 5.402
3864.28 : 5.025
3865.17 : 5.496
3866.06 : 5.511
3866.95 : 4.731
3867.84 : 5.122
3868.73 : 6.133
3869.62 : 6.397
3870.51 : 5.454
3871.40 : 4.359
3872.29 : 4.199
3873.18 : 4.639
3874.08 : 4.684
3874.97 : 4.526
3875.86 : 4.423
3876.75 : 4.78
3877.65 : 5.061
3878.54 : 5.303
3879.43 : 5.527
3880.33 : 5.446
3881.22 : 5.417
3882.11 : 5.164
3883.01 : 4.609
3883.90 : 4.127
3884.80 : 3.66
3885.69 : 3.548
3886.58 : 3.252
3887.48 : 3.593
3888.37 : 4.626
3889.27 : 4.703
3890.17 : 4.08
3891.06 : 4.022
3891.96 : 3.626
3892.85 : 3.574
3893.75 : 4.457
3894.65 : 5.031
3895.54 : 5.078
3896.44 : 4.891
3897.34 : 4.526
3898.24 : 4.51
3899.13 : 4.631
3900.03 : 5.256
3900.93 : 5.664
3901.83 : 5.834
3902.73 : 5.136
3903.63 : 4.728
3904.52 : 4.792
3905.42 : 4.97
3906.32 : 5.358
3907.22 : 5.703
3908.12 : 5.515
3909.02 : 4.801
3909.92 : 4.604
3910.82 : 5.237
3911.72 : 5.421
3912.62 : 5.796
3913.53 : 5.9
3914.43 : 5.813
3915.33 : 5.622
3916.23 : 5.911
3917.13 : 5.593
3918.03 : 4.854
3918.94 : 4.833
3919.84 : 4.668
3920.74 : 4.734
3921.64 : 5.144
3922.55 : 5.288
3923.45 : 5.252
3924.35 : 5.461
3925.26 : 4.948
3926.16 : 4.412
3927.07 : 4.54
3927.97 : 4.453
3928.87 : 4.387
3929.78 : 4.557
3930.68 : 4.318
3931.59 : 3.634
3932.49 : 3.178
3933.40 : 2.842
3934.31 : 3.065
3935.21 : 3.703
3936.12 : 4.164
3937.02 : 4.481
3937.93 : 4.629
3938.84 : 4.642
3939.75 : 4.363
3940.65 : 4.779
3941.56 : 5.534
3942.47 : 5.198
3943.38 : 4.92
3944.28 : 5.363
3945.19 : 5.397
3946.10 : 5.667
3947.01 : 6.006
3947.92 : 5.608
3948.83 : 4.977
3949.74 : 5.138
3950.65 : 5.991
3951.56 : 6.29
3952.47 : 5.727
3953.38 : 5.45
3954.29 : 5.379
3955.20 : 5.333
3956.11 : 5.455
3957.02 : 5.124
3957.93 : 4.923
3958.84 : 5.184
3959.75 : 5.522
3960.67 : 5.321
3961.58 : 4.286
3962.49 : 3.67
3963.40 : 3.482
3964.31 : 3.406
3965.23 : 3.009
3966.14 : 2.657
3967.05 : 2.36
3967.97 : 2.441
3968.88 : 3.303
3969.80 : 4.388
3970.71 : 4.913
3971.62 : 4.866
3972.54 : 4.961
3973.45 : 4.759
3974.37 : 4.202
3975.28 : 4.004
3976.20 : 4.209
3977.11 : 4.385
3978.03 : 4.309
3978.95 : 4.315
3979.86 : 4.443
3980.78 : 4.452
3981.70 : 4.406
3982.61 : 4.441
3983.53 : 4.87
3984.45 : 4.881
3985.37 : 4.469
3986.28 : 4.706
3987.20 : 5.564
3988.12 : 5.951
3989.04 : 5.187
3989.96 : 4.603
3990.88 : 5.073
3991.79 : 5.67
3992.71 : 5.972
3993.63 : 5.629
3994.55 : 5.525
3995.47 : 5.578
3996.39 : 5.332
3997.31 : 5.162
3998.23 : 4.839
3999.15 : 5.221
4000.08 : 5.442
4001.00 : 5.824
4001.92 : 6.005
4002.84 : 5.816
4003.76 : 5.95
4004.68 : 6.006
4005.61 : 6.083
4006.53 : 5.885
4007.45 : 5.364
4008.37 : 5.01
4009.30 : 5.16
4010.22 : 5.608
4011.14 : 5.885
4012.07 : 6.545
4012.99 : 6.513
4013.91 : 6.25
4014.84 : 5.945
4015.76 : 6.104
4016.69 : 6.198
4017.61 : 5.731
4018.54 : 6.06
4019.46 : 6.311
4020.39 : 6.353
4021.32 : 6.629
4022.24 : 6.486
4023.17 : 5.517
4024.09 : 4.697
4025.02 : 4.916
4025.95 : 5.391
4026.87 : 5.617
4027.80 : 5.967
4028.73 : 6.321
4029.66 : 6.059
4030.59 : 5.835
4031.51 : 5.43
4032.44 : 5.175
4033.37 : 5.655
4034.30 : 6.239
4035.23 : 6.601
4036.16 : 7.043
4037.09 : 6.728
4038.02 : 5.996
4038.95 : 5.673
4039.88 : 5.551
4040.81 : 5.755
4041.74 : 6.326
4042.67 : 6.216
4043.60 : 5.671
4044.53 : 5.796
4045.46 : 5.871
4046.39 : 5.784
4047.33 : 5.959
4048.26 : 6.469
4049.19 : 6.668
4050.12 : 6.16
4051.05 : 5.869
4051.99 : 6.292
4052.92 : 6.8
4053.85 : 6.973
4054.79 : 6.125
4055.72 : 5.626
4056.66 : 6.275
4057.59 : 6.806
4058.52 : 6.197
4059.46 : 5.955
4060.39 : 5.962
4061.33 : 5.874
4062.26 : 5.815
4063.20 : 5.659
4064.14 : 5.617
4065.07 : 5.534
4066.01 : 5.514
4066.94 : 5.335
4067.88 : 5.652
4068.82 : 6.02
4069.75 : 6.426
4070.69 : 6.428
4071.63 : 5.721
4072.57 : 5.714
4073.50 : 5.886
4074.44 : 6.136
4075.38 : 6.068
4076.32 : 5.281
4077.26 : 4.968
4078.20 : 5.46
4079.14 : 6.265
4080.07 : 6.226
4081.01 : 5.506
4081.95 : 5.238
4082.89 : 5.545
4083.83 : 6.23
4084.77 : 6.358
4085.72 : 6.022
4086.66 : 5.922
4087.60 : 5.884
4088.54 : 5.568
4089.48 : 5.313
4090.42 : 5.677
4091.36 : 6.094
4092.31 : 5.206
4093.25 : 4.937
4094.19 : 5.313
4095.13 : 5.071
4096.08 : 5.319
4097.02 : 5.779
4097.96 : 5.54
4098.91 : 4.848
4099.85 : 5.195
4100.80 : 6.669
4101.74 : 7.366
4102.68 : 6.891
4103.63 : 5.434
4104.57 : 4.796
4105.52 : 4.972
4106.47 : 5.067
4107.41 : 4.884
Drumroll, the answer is 1.3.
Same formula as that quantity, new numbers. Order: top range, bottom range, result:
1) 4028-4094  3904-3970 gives 1.32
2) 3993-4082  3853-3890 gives 1.27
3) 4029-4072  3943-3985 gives 1.35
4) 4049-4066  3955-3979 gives 1.50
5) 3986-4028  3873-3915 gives 1.25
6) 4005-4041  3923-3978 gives 1.34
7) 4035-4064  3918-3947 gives 1.41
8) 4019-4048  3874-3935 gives 1.33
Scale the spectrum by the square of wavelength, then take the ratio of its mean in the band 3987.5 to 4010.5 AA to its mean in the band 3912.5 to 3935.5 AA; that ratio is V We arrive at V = 1.2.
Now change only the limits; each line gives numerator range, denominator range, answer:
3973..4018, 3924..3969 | 1.19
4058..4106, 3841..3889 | 1.26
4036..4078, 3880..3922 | 1.33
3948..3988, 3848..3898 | 0.97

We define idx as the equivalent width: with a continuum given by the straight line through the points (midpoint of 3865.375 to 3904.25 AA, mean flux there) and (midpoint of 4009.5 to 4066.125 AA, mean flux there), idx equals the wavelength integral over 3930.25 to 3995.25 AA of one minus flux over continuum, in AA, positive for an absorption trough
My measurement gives 8.7 AA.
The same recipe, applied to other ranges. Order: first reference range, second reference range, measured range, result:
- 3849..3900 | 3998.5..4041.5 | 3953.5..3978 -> 5.4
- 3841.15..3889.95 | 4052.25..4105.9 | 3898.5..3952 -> 2.9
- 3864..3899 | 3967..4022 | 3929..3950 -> 1.5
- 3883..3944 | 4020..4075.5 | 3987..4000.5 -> 0.2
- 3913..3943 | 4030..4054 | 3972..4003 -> 2.5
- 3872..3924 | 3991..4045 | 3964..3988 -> 5.6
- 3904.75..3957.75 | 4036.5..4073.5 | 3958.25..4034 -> 5.6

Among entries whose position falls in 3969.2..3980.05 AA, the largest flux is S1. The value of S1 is 4.961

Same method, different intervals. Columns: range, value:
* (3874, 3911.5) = 5.834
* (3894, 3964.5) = 6.29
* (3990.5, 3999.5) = 5.972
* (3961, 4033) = 6.629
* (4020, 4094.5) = 7.043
